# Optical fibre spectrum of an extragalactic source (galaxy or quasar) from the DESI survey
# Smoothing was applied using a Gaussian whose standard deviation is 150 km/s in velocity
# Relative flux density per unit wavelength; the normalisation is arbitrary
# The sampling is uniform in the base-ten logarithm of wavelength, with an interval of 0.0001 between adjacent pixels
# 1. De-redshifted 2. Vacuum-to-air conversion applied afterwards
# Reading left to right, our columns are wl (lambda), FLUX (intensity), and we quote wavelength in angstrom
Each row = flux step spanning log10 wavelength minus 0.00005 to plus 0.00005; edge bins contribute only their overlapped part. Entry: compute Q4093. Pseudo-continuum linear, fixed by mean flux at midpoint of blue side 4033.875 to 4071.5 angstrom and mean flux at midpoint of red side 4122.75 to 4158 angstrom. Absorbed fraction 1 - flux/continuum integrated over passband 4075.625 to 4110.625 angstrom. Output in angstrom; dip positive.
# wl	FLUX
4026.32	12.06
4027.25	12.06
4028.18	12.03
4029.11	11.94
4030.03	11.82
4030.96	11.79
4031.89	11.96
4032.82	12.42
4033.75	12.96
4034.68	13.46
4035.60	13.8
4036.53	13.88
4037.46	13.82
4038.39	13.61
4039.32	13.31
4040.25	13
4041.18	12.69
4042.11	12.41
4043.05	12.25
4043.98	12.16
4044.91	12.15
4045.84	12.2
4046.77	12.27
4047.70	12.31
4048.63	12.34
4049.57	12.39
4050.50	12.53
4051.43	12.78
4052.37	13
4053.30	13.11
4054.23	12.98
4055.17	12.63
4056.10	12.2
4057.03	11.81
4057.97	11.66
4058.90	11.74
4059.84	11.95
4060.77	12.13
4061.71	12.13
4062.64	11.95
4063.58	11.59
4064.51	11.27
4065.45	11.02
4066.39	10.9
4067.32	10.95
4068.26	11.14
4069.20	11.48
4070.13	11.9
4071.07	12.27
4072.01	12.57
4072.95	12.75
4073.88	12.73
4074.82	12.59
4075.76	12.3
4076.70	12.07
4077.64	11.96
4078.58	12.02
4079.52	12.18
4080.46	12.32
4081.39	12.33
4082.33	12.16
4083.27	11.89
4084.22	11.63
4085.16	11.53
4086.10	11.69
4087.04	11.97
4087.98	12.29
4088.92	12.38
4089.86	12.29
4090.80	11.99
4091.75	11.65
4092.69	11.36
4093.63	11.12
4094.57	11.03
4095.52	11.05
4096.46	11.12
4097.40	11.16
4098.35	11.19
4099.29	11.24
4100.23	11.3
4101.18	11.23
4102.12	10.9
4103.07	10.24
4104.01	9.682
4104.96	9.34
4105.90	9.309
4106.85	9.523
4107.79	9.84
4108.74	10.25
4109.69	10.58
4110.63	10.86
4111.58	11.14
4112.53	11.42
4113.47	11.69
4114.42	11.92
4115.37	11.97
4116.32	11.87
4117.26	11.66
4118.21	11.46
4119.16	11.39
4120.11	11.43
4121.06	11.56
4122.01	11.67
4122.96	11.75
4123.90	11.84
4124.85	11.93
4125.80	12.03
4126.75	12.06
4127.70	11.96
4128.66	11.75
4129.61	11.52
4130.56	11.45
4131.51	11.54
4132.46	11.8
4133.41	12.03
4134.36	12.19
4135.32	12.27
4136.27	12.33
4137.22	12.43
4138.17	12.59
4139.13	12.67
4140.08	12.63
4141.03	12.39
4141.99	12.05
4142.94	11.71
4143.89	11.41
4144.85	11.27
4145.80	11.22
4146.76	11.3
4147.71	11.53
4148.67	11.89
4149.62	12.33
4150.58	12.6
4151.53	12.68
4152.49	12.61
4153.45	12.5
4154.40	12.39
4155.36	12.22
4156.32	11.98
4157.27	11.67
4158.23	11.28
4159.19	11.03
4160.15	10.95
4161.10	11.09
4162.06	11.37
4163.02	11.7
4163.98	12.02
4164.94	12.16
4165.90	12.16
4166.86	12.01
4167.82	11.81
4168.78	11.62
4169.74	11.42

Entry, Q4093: 2.60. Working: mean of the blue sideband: 12.3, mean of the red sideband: 12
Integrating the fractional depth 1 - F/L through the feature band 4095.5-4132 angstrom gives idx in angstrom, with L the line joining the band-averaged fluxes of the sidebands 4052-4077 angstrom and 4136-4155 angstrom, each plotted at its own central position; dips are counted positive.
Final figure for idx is 2.7 angstrom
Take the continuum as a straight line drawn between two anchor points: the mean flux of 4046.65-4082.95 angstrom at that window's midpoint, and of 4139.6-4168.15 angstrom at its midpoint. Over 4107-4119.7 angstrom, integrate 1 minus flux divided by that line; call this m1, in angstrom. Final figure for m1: 0.8 angstrom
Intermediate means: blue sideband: 12.1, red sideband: 11.9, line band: 11.2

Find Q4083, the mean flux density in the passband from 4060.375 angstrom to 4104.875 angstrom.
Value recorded 11.6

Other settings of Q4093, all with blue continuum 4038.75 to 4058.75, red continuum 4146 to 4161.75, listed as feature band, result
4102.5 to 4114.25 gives 1.7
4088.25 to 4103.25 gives 1.0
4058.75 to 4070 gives 0.8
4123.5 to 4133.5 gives 0.2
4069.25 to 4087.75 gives 0.3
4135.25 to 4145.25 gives -0.2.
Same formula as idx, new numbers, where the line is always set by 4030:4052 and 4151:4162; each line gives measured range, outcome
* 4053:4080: 1.1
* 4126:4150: 0.1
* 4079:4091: 0.3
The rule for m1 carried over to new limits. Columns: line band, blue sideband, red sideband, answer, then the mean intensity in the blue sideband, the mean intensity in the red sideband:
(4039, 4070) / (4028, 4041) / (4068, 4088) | 1.0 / 12.9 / 12.1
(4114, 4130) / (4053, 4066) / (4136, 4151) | 0.3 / 12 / 12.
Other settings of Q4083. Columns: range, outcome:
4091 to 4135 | 11.2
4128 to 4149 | 11.9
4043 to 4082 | 12.1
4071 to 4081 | 12.3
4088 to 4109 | 10.9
